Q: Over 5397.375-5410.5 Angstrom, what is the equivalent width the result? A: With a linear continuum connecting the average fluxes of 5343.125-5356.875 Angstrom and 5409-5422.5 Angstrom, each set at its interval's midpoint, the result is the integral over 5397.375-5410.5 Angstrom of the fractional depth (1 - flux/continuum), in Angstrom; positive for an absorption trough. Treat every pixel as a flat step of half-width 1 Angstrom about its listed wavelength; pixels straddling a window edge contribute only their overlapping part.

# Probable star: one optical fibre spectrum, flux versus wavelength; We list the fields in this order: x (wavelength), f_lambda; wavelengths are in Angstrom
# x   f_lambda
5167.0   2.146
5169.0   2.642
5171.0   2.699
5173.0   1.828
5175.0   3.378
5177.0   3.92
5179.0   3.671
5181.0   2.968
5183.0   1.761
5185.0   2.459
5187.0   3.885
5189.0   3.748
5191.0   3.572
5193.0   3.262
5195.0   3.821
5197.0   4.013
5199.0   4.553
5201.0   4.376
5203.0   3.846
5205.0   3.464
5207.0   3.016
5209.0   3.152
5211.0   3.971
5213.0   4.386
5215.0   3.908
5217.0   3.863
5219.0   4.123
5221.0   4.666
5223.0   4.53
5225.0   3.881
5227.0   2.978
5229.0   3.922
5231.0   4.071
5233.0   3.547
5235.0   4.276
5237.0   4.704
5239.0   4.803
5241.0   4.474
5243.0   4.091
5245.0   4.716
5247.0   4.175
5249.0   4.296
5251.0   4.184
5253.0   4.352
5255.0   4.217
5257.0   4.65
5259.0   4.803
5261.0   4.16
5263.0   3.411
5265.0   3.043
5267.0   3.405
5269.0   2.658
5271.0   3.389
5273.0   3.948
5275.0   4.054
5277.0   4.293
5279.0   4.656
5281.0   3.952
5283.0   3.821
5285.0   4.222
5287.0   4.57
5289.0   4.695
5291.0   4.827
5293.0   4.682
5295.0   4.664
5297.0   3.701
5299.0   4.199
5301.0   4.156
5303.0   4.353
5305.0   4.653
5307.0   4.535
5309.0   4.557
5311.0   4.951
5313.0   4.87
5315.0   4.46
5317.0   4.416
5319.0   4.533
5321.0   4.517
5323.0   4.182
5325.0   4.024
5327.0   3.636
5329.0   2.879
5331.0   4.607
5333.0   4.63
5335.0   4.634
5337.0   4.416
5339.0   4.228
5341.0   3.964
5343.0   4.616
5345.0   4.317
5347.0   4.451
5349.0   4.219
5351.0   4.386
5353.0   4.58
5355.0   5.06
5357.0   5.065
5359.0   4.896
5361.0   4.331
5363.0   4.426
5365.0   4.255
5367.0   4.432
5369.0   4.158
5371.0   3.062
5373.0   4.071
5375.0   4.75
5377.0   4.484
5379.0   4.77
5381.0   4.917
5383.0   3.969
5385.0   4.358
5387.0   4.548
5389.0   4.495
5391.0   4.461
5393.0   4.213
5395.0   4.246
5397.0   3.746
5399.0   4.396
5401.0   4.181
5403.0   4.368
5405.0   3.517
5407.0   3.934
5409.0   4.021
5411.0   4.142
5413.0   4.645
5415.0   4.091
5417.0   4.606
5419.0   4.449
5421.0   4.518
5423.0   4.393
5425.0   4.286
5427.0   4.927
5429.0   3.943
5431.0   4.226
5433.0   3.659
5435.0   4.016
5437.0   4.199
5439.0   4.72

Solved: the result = 1.0 Angstrom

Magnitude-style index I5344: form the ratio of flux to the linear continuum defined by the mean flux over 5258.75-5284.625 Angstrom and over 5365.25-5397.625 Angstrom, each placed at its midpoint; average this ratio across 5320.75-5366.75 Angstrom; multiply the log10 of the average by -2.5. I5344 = -0.06 mag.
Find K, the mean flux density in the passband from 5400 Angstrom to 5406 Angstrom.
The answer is 4.02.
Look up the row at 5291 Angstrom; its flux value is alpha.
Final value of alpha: 4.827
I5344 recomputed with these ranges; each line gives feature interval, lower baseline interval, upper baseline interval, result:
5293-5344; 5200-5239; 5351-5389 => -0.02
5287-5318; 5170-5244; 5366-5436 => -0.14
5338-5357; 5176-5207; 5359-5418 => -0.09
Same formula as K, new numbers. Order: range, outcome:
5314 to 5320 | 4.47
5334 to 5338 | 4.53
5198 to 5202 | 4.46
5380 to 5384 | 4.44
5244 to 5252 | 4.34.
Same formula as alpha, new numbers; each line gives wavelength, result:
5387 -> 4.548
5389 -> 4.495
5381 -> 4.917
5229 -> 3.922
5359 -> 4.896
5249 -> 4.296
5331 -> 4.607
